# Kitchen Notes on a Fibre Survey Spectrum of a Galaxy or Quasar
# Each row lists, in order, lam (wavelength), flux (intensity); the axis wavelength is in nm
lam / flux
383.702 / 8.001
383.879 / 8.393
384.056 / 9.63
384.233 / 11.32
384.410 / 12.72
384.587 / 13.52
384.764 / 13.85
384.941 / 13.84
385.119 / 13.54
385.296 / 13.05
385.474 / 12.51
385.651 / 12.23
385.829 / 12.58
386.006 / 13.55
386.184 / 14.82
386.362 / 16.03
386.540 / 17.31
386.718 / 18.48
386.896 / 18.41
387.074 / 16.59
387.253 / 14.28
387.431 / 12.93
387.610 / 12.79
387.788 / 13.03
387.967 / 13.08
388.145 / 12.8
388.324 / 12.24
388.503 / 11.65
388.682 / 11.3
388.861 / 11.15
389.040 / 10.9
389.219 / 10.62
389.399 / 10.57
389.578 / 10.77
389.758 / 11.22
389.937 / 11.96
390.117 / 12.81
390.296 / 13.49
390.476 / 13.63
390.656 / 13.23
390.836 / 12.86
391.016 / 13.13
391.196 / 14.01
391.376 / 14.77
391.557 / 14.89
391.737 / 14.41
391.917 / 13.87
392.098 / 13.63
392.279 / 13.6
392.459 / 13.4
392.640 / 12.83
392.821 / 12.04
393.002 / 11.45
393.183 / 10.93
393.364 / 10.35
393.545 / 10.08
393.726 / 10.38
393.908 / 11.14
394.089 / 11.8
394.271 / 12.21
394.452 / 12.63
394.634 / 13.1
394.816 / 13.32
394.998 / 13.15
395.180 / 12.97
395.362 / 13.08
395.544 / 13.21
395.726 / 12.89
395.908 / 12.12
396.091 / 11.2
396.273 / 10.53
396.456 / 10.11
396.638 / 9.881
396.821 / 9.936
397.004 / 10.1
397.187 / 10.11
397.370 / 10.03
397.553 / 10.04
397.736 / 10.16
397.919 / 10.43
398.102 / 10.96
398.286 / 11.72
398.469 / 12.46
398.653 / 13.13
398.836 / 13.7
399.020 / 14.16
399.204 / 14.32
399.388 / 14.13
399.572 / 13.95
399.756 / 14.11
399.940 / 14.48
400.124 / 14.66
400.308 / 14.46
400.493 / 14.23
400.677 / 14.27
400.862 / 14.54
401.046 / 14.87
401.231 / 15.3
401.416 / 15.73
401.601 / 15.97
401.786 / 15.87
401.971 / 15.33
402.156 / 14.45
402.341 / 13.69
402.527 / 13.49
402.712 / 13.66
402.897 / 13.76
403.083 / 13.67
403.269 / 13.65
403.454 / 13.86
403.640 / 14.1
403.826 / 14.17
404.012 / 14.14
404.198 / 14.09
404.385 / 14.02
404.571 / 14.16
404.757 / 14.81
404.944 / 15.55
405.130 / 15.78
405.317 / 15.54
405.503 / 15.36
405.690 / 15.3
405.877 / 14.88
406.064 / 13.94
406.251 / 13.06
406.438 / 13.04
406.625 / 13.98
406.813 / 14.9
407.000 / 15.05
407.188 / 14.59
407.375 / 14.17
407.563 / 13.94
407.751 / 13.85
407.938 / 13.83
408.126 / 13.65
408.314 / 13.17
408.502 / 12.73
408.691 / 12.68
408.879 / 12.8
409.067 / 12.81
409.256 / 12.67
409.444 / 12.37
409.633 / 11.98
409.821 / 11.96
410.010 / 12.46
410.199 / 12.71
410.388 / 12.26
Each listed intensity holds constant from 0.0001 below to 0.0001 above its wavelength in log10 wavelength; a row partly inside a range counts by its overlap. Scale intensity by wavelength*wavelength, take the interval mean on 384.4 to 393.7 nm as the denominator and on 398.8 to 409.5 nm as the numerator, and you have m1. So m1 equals 1.17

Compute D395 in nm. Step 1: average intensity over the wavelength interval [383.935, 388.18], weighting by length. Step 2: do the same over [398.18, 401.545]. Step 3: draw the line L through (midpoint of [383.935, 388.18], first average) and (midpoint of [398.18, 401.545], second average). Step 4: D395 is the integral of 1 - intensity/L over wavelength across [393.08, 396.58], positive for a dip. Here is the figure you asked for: 0.55 nm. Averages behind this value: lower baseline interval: 13.8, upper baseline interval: 14.1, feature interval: 11.8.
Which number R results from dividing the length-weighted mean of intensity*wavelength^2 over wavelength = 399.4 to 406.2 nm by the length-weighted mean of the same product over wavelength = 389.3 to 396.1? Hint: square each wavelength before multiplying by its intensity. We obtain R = 1.2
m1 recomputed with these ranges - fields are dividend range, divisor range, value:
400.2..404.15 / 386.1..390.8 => 1.16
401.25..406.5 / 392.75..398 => 1.33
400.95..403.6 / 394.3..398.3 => 1.31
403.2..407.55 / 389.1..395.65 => 1.23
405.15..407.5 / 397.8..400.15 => 1.14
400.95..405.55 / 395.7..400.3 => 1.25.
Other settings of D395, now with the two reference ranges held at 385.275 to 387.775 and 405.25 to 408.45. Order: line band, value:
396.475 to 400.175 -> 0.60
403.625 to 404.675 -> 0.01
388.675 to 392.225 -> 0.46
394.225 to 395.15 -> 0.10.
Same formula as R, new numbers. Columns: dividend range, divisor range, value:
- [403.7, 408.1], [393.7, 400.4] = 1.23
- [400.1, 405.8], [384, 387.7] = 1.13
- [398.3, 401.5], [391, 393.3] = 1.11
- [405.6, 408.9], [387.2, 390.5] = 1.26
